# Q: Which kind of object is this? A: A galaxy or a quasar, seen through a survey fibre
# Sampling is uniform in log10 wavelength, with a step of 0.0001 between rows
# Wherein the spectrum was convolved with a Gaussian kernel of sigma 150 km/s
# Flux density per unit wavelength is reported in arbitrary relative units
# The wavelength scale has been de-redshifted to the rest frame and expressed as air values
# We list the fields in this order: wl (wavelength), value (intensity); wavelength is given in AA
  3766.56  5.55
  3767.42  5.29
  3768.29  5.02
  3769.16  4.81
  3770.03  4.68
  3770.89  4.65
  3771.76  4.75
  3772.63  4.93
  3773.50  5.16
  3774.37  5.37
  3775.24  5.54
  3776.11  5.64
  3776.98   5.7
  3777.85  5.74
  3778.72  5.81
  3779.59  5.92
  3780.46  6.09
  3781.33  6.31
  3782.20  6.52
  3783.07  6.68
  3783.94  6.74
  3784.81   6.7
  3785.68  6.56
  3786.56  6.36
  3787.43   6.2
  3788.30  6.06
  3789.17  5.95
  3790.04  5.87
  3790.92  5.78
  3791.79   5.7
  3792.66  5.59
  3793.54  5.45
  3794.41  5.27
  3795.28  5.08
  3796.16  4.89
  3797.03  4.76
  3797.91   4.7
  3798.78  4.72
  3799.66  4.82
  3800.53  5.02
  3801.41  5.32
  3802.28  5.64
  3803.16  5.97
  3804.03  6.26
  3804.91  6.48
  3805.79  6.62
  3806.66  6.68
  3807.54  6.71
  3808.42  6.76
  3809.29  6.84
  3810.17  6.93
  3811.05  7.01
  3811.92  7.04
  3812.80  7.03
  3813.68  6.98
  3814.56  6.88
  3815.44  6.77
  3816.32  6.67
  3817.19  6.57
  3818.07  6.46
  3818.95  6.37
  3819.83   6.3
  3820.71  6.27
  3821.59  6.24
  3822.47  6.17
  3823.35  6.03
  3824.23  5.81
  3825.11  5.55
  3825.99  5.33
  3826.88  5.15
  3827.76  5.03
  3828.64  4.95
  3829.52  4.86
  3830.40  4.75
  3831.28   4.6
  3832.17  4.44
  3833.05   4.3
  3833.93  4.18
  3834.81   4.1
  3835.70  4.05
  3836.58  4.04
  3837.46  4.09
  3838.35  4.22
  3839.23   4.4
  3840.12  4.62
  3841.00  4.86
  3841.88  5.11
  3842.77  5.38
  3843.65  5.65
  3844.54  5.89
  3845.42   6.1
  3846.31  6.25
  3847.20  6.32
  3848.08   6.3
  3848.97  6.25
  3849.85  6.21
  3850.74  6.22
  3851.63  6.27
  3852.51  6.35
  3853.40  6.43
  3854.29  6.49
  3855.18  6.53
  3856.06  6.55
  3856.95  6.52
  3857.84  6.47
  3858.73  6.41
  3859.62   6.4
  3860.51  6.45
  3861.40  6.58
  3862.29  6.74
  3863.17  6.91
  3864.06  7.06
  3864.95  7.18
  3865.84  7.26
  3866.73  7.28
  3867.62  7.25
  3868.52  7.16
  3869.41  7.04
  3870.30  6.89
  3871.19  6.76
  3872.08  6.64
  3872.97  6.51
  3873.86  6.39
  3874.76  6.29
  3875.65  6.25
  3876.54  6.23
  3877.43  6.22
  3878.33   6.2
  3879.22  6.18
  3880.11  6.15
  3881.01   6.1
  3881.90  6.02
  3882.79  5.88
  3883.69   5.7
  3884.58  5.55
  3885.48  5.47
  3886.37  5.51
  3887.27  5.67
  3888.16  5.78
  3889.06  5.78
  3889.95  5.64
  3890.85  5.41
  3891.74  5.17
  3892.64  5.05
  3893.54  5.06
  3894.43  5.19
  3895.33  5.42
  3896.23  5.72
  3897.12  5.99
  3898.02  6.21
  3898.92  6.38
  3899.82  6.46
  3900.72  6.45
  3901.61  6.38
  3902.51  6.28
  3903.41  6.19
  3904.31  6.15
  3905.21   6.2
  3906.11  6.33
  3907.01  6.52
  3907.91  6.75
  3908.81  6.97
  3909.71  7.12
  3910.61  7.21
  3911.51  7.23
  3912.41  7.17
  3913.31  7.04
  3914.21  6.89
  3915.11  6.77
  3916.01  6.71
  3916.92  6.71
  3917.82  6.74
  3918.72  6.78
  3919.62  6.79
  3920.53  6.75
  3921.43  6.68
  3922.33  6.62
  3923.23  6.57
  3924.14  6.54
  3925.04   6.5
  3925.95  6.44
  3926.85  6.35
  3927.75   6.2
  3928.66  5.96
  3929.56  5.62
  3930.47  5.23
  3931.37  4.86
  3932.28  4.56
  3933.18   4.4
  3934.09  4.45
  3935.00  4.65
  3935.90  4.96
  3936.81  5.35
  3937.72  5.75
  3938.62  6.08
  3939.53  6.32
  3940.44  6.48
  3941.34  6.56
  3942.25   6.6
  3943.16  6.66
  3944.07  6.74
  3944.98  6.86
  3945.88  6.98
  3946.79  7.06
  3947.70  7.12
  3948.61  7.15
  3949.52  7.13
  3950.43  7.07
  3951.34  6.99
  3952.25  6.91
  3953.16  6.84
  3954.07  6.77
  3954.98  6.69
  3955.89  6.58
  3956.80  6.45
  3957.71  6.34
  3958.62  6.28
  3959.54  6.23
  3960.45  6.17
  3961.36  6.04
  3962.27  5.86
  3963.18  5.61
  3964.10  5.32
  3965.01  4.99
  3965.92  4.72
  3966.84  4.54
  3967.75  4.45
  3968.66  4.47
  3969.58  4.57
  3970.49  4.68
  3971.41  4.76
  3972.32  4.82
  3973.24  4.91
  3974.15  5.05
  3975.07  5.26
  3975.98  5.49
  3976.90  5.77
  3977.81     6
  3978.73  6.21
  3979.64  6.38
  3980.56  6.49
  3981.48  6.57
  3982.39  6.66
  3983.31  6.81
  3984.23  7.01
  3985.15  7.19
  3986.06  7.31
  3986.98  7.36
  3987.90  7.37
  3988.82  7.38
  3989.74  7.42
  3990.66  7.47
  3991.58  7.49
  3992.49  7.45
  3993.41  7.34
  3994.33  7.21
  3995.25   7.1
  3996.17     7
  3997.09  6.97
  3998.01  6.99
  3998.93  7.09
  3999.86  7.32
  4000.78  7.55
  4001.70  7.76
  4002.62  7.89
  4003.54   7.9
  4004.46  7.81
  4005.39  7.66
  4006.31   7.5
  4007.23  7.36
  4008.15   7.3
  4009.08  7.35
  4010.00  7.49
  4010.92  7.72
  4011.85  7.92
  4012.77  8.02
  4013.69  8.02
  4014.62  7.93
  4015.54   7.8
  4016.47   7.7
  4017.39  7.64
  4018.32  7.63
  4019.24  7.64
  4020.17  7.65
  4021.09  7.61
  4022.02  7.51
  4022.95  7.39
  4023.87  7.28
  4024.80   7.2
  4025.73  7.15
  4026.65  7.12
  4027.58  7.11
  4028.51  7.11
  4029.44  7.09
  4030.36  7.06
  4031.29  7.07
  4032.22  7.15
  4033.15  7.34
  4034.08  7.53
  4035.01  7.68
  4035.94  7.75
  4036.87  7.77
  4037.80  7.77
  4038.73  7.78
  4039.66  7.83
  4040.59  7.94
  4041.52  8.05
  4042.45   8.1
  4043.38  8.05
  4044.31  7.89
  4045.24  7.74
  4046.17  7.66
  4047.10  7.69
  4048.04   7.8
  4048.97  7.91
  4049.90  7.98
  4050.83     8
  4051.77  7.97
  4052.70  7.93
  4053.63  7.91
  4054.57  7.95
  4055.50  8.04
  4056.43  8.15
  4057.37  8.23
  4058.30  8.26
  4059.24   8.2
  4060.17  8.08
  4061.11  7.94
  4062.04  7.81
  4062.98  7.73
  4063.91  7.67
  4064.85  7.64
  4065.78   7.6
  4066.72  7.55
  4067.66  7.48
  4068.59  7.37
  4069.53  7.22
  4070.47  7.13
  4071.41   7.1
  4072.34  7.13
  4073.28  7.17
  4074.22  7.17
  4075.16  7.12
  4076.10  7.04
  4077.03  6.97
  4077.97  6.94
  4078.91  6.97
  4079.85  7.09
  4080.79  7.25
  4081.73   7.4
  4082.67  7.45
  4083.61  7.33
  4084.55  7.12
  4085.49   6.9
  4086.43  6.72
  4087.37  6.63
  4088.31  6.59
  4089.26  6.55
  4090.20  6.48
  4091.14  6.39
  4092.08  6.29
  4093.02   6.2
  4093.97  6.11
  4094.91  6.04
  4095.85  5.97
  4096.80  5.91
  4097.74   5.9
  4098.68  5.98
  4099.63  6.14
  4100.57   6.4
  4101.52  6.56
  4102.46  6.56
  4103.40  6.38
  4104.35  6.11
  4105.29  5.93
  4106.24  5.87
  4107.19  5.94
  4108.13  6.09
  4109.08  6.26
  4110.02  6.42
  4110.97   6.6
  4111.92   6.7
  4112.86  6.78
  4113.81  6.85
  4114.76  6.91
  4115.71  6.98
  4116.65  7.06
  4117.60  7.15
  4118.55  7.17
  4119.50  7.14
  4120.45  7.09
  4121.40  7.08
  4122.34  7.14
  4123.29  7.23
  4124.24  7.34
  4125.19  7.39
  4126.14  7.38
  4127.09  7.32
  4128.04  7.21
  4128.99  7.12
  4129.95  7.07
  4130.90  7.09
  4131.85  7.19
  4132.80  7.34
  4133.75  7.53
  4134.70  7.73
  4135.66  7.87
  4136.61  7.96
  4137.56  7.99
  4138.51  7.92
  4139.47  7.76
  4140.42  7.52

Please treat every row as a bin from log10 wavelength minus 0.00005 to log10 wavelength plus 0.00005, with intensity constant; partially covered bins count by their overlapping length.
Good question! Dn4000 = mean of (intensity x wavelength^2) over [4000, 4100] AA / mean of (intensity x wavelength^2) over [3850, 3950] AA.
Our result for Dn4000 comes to 1.27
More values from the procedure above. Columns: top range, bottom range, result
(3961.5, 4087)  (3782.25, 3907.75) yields 1.31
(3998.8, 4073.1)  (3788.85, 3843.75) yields 1.53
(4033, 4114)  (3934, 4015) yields 1.15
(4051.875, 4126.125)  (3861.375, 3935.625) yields 1.23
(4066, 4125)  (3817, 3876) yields 1.29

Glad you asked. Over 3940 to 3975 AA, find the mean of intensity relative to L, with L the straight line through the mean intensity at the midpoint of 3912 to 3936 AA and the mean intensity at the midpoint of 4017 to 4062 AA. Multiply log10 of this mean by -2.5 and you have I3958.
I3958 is 0.09 mag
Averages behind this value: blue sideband 6.12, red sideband 7.7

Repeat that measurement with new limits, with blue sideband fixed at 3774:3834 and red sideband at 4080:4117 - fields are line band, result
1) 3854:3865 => -0.11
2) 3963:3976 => 0.27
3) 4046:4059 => -0.24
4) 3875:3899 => 0.05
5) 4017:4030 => -0.16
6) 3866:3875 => -0.14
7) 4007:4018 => -0.21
